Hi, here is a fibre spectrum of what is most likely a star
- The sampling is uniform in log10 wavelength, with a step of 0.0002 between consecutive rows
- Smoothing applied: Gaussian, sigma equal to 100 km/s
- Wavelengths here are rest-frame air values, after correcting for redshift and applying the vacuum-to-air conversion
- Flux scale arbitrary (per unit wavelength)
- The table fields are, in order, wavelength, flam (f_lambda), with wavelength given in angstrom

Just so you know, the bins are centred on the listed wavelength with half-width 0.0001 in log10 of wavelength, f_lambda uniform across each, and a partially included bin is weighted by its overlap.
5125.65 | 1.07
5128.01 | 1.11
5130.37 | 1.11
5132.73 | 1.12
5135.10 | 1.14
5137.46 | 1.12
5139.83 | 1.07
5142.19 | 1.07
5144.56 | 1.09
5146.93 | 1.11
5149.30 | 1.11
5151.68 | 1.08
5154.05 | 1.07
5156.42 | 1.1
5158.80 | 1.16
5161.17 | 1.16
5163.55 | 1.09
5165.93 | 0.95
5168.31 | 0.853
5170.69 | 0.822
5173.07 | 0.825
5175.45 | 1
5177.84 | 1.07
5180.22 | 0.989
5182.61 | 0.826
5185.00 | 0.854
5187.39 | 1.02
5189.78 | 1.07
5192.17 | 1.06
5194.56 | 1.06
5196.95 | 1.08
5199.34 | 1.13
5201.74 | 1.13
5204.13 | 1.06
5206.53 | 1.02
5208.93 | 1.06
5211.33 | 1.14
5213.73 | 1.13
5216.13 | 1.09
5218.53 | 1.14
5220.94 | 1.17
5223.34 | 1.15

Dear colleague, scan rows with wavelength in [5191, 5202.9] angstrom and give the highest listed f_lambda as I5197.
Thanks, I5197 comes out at 1.13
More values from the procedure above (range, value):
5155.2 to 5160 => 1.16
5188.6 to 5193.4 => 1.07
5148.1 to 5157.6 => 1.11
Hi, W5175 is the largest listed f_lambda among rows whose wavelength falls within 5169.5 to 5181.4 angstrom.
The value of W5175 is 1.07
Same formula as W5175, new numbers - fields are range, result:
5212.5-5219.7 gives 1.14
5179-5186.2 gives 0.989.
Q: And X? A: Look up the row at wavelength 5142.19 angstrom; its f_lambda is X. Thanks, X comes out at 1.07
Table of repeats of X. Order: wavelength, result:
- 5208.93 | 1.06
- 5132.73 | 1.12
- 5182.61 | 0.826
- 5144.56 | 1.09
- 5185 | 0.854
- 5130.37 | 1.11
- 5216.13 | 1.09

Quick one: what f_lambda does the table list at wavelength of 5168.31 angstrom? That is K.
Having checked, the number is 0.853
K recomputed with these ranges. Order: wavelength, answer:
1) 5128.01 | 1.11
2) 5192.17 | 1.06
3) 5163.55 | 1.09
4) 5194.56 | 1.06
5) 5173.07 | 0.825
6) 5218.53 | 1.14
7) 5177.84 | 1.07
